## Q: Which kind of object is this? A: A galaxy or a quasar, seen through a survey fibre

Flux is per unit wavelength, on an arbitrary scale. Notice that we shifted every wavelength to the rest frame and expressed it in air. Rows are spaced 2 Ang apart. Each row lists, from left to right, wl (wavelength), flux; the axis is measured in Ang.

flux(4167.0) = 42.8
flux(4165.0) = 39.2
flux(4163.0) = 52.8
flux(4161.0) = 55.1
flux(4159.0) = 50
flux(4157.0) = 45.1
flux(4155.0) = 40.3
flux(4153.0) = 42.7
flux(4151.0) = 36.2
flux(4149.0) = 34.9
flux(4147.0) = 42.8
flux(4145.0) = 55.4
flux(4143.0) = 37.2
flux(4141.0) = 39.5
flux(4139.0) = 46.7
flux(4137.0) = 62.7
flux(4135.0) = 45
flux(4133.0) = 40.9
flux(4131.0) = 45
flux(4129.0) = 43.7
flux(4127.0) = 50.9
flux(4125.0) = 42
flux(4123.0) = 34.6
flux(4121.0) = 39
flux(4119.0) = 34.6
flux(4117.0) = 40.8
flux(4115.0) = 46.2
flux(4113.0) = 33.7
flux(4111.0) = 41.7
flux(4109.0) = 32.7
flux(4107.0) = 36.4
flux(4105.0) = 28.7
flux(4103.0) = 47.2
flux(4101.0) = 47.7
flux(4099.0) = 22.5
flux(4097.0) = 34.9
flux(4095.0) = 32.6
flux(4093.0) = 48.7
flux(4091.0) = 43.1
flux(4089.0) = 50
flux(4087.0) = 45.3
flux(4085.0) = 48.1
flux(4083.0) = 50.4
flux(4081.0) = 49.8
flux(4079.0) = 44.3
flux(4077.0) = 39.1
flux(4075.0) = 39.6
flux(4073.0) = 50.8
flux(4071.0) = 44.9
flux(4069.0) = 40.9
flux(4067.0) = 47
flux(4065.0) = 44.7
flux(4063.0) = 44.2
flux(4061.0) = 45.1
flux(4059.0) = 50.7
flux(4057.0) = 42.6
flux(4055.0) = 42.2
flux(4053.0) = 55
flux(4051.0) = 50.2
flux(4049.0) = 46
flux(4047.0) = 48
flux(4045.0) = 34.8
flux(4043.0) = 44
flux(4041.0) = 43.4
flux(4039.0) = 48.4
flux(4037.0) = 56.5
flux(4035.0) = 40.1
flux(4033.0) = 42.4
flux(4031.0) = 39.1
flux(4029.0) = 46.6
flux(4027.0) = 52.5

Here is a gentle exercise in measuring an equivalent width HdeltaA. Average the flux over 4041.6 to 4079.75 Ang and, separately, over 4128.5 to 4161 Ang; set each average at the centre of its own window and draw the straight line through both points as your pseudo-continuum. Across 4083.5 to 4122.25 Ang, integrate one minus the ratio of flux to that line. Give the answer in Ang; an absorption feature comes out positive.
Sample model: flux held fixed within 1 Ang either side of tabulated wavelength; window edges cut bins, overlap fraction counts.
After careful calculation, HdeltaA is 4.3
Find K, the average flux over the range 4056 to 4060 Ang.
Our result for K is 46.7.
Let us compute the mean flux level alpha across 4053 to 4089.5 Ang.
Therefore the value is 45.7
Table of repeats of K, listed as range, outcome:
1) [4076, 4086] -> 46.3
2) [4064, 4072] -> 44.4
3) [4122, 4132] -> 43.2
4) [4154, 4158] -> 42.7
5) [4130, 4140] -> 48.1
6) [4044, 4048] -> 41.4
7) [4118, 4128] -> 40.2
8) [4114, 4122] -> 40.1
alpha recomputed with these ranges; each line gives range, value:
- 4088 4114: 38.5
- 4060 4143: 42.5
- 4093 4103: 37.1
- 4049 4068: 46.8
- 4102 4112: 37.3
